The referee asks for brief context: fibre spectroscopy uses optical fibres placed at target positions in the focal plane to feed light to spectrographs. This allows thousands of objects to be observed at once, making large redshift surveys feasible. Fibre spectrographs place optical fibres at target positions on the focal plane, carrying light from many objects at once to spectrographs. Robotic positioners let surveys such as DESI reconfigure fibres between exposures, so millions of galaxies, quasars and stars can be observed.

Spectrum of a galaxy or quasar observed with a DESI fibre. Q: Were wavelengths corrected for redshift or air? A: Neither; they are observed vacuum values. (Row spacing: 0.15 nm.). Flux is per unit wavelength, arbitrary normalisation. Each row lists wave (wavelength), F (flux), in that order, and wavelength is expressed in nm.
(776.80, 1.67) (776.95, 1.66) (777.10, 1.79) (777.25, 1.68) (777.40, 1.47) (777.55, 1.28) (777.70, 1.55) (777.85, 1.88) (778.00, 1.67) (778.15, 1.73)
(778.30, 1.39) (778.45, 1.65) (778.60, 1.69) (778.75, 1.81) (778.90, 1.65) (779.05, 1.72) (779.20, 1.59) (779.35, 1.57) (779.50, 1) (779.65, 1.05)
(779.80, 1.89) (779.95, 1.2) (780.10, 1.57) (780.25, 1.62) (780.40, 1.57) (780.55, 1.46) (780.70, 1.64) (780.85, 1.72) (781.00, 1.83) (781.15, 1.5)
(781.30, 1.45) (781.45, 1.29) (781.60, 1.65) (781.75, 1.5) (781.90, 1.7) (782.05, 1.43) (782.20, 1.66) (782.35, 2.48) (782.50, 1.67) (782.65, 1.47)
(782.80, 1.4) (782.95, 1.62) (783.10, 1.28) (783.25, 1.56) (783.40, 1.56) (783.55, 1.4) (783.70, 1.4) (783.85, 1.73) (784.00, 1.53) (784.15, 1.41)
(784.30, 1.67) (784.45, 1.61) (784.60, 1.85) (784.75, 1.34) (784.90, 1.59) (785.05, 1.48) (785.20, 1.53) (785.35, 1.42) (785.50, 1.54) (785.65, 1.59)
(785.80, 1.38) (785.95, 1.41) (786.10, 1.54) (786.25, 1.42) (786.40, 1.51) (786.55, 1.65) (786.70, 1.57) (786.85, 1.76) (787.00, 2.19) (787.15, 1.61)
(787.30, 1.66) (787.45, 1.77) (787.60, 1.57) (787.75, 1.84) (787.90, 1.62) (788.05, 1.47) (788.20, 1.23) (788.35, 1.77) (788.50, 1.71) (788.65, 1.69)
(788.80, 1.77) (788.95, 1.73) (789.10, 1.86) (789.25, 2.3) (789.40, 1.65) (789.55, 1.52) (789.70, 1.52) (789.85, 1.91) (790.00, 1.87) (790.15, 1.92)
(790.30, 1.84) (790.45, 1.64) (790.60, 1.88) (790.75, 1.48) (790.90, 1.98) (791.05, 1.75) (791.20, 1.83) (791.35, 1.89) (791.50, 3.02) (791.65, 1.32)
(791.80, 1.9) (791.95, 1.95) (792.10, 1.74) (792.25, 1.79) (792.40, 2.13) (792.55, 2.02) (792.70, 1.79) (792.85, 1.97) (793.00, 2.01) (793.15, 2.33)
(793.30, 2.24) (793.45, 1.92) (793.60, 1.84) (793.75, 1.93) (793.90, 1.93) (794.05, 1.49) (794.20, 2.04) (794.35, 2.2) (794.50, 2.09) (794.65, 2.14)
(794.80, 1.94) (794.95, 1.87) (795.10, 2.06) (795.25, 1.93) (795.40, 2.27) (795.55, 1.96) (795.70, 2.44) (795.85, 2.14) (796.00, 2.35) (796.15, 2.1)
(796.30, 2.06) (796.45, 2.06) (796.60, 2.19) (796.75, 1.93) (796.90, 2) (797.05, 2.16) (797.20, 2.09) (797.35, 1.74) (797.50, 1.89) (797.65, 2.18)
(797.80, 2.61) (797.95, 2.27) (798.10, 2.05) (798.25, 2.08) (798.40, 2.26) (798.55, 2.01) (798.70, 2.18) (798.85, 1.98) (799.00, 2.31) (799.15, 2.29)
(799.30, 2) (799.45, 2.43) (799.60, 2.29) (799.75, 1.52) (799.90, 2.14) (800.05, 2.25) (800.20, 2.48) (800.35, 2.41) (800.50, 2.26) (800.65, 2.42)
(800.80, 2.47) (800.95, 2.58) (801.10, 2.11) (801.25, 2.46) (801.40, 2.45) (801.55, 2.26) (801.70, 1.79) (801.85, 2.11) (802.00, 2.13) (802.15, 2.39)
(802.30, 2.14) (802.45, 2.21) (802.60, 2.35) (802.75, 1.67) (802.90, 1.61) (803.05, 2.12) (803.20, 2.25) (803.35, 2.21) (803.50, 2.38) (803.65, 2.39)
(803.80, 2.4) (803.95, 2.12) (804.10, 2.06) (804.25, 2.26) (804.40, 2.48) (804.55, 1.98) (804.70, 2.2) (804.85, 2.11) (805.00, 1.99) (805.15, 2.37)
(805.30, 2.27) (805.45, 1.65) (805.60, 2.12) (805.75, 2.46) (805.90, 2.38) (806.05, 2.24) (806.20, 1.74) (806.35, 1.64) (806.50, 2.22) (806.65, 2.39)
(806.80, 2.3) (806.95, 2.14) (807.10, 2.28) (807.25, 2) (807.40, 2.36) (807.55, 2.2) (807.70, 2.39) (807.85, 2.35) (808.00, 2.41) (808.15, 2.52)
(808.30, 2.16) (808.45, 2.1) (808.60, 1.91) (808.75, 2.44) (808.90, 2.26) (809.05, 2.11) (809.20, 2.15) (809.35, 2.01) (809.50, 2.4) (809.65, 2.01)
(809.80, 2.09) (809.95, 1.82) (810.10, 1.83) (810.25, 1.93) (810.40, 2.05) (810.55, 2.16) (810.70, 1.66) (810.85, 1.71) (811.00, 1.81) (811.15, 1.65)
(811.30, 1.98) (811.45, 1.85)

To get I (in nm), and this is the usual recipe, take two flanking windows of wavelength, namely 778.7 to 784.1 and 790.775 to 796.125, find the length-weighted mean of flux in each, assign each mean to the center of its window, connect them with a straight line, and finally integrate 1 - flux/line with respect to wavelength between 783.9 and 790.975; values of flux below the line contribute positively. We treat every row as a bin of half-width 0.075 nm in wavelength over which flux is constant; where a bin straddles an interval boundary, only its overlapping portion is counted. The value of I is 0.50 nm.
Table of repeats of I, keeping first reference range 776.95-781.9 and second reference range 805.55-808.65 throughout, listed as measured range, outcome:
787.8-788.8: 0.10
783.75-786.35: 0.26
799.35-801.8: -0.25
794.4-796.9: -0.19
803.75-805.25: -0.03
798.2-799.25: -0.07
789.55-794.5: -0.12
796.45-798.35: -0.11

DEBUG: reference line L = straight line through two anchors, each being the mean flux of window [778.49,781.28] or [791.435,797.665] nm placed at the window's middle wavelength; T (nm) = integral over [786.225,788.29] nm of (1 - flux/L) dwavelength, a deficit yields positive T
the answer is 0.18 nm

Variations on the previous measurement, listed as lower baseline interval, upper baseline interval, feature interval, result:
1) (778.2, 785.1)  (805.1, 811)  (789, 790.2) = -0.06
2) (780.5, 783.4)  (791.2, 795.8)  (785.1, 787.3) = 0.21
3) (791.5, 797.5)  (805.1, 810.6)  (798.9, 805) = -0.34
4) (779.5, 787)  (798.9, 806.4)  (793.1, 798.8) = -0.31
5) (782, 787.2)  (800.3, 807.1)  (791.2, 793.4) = -0.21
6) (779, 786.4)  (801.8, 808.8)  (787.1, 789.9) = 0.02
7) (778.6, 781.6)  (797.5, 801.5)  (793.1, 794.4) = 0.03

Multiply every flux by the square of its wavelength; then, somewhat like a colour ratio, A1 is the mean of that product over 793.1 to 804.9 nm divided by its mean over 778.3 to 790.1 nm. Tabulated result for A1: 1.4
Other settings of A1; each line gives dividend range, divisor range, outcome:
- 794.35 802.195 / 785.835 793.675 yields 1.23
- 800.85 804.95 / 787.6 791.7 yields 1.28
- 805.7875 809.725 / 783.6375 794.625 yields 1.31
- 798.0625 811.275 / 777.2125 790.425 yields 1.41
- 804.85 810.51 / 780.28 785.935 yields 1.46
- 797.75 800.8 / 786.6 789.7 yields 1.33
